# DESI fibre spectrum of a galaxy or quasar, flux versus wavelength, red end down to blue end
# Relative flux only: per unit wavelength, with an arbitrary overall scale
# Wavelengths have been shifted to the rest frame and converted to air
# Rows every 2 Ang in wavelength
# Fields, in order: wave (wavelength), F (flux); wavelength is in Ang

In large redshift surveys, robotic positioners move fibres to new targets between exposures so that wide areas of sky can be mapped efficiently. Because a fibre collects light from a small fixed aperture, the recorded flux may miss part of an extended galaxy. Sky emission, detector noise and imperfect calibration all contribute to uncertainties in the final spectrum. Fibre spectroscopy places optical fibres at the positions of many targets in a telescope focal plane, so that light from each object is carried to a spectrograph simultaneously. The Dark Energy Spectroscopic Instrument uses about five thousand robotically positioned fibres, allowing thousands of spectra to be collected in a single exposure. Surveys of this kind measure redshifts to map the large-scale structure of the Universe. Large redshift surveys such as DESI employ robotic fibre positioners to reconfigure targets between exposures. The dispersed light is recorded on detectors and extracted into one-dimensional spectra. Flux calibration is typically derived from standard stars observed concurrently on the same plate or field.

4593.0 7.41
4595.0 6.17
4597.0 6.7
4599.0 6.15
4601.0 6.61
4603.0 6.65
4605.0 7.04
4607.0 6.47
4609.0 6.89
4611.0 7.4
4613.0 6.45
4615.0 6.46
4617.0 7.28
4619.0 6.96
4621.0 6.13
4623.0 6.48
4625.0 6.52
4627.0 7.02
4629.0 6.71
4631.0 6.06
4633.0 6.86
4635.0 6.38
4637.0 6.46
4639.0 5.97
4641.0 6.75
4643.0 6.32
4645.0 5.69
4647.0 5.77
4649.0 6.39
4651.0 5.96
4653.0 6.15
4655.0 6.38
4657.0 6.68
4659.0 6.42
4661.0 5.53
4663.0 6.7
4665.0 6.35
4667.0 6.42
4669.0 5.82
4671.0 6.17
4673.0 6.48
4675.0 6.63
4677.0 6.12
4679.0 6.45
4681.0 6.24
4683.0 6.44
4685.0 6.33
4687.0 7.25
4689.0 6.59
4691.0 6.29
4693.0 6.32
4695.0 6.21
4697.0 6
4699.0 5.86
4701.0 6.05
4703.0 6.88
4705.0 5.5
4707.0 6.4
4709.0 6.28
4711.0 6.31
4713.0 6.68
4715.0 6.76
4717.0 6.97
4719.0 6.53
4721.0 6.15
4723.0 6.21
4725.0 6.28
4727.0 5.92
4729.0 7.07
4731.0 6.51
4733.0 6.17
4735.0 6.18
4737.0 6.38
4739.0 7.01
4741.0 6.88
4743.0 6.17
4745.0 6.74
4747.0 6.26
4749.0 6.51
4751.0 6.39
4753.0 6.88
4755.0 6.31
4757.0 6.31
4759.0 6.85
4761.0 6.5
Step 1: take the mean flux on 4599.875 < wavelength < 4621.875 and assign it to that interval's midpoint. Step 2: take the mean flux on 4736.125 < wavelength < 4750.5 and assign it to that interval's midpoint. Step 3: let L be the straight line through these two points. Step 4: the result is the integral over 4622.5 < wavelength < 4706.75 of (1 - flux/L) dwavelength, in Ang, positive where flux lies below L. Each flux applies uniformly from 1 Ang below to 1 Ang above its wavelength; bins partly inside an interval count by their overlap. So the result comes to 4.5 Ang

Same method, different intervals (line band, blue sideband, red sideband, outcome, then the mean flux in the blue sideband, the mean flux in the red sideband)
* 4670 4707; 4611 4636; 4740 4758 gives 1.4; 6.64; 6.49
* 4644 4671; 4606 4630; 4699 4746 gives 1.8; 6.73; 6.42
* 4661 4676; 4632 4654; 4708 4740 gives 0.0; 6.25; 6.46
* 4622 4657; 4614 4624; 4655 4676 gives 0.9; 6.66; 6.32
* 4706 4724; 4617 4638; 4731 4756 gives 0.1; 6.59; 6.49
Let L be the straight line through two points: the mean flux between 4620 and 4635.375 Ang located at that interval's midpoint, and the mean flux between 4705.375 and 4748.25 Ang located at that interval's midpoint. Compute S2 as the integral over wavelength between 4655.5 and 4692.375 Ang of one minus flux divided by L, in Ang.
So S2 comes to 0.6 Ang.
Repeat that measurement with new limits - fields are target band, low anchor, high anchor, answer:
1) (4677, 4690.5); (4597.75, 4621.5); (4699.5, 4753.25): 0.1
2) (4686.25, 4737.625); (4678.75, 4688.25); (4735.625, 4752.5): 1.4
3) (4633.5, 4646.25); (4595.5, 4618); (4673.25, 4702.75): 0.6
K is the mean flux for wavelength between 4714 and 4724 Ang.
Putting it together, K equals 6.52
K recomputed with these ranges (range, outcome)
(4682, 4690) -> 6.65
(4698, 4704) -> 6.26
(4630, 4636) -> 6.43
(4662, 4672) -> 6.29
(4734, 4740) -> 6.52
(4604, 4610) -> 6.8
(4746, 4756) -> 6.47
